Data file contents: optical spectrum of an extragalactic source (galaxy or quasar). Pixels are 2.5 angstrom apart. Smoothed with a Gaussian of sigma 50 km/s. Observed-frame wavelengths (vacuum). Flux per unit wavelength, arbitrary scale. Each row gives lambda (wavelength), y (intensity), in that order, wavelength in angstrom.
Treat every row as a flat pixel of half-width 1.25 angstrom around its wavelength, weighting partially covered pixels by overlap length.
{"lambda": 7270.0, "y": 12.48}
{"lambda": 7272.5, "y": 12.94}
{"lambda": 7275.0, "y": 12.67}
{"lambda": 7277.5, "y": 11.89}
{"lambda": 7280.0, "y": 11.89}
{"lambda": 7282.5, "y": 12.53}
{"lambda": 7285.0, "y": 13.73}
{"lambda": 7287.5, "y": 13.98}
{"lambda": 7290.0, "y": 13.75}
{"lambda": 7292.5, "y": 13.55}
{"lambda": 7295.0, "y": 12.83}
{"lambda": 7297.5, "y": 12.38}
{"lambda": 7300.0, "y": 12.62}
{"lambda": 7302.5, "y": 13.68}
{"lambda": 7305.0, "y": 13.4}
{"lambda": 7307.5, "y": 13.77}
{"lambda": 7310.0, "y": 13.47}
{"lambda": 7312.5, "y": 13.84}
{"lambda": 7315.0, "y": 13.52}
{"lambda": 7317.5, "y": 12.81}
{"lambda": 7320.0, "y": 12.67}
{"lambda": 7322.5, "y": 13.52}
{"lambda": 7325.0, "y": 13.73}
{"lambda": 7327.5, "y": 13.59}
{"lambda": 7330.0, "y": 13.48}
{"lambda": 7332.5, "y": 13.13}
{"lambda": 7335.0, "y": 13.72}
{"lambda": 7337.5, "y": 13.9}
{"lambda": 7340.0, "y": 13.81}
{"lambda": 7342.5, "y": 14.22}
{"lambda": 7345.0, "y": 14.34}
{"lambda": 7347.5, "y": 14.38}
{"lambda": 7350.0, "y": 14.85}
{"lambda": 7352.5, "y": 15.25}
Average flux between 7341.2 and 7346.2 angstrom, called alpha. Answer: 14.3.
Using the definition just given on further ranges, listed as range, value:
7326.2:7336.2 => 13.5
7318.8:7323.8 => 13.1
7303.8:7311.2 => 13.5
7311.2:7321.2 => 13.2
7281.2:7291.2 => 13.5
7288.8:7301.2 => 13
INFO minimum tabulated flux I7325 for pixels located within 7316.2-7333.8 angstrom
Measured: 12.67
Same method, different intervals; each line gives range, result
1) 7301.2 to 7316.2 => 13.4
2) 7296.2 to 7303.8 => 12.38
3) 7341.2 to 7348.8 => 14.22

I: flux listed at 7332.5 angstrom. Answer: 13.13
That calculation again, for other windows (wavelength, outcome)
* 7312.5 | 13.84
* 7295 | 12.83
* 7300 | 12.62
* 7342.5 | 14.22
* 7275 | 12.67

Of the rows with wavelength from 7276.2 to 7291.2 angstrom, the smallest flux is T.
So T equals 11.89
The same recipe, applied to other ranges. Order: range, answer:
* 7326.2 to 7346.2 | 13.13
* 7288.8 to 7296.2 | 12.83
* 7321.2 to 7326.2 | 13.52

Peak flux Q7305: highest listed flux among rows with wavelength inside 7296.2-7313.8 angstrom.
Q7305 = 13.84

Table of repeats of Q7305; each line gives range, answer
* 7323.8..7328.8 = 13.73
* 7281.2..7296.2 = 13.98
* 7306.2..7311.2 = 13.77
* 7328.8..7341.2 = 13.9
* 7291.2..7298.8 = 13.55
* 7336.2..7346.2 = 14.34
